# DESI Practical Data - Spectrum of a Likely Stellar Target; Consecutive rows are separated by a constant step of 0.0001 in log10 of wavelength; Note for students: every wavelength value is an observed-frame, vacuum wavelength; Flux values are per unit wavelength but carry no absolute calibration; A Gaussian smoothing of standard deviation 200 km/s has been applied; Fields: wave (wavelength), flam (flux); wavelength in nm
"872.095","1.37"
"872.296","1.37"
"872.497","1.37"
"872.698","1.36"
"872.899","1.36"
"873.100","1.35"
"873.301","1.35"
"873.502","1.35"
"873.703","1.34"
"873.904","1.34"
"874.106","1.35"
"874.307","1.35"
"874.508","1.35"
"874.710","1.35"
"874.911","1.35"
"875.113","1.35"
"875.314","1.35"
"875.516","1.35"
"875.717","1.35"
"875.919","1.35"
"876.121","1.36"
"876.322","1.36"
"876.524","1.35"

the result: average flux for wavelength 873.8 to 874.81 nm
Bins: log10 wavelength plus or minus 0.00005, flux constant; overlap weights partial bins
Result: 1.35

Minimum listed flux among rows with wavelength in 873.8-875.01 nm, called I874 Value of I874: 1.34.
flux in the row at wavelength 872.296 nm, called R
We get 1.37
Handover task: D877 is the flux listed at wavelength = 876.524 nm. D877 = 1.35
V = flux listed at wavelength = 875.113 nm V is 1.35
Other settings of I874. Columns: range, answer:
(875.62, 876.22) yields 1.35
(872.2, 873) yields 1.36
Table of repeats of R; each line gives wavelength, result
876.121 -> 1.36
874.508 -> 1.35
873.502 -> 1.35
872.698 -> 1.36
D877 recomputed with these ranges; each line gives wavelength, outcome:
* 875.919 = 1.35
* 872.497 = 1.37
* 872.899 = 1.36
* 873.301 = 1.35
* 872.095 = 1.37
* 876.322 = 1.36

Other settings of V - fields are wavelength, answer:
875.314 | 1.35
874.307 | 1.35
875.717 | 1.35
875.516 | 1.35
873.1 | 1.35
